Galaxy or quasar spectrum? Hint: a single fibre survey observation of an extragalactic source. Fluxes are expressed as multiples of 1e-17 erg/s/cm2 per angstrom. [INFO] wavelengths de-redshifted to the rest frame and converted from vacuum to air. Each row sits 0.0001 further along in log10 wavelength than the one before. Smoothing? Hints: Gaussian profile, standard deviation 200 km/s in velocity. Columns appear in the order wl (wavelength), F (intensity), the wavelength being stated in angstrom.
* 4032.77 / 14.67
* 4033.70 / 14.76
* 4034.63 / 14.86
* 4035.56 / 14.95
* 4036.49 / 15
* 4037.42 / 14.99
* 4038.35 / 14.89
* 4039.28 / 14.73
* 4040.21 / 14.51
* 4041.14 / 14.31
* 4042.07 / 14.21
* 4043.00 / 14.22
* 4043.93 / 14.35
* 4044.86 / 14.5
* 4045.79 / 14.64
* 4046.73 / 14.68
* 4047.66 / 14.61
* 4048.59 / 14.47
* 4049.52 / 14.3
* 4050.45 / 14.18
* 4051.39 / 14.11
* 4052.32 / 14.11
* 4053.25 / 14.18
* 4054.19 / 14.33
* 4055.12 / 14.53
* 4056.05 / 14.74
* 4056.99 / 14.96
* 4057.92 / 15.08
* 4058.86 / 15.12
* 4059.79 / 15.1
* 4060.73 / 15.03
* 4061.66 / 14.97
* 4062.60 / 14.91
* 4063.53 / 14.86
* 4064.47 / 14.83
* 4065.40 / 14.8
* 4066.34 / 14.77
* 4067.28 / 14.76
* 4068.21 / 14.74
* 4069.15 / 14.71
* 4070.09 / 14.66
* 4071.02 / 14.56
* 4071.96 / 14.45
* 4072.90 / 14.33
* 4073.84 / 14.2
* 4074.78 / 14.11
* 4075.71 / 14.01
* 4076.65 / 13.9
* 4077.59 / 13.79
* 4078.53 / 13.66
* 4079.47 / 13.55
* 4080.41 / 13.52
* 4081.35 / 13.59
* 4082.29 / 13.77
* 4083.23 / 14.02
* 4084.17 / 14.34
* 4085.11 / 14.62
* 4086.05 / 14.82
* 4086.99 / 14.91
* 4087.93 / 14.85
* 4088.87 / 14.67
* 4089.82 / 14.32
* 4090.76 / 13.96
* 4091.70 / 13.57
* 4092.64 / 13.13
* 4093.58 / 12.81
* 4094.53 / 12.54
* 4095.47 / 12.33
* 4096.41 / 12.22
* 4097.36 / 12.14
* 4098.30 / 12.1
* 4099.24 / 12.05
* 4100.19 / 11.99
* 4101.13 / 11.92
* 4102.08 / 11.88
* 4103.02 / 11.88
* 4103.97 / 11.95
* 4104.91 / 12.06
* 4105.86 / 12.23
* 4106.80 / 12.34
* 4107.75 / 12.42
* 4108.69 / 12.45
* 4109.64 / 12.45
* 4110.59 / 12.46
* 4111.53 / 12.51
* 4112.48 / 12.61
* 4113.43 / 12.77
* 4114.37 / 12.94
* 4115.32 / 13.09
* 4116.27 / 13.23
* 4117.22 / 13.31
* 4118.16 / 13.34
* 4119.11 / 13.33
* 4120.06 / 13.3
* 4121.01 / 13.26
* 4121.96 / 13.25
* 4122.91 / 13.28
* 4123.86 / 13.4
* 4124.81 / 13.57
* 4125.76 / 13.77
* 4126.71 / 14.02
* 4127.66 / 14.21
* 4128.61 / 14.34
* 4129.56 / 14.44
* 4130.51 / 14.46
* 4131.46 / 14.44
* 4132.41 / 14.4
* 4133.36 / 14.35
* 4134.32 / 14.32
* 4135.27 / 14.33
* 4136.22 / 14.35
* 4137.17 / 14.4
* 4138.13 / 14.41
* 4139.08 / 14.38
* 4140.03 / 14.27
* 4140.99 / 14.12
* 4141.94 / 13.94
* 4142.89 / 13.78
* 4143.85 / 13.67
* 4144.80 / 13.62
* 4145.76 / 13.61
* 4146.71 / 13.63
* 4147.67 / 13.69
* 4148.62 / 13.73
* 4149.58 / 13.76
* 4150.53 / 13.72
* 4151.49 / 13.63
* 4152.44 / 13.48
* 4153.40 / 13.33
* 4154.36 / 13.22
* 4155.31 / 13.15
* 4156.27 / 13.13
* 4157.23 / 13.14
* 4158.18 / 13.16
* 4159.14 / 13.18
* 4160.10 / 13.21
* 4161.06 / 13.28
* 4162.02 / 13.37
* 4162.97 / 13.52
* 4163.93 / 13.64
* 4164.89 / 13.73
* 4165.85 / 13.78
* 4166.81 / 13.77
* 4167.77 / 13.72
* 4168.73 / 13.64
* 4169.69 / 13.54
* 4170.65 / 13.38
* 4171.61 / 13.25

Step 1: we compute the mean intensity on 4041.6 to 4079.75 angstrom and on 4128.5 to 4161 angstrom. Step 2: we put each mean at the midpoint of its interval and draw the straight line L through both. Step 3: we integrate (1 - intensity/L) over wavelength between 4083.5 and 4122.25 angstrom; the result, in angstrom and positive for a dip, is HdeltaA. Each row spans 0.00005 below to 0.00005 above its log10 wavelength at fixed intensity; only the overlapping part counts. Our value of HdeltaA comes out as 3.2 angstrom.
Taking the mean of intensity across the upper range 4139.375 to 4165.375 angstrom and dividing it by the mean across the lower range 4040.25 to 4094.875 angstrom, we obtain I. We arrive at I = 0.94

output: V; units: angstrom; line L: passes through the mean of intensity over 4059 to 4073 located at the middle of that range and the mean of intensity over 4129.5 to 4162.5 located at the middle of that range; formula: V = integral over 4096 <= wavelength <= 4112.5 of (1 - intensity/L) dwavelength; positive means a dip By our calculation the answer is 2.4 angstrom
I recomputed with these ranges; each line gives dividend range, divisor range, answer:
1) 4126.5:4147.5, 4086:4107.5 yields 1.10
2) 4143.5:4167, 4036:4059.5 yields 0.93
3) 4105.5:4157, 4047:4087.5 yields 0.94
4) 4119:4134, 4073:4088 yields 0.98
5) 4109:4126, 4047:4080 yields 0.90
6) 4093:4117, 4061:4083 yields 0.86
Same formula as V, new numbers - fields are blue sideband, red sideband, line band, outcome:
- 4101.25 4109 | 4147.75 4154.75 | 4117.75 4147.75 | -2.17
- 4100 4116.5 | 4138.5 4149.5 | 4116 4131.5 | -0.78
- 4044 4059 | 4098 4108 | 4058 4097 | -2.69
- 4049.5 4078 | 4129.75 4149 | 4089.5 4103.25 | 1.71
